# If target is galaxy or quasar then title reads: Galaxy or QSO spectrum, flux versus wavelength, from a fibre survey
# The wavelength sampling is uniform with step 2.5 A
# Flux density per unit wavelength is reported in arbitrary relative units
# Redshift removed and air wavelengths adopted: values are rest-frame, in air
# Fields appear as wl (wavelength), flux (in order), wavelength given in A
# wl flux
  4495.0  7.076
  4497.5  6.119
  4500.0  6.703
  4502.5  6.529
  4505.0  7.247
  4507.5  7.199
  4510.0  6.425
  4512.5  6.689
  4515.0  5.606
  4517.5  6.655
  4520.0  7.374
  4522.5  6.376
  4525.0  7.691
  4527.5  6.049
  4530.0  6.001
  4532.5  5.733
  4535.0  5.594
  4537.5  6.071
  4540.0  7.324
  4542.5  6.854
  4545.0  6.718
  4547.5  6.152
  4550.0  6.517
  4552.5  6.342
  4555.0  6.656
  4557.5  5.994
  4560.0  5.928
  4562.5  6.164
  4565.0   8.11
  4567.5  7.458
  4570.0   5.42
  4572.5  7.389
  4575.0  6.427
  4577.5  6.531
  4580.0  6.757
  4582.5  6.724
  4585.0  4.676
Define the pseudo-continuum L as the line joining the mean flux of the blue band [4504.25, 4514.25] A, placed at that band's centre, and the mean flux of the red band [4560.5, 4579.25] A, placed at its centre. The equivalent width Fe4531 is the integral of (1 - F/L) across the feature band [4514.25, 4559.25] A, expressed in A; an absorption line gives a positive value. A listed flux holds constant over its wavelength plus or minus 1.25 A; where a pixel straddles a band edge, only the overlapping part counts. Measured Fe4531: 2.3 A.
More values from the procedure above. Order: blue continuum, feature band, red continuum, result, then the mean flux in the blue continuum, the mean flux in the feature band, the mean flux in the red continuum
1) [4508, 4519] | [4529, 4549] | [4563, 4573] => 1.2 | 6.43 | 6.31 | 7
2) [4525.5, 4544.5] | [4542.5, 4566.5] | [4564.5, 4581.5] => 0.1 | 6.31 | 6.54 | 6.81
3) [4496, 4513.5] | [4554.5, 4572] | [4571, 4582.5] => 0.4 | 6.71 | 6.56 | 6.74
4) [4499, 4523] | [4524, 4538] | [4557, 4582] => 1.1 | 6.69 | 6.17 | 6.64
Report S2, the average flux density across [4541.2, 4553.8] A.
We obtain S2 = 6.52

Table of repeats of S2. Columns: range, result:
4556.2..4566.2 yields 6.54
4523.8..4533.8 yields 6.36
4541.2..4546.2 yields 6.79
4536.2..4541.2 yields 6.68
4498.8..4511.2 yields 6.82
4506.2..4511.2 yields 6.82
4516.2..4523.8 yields 6.8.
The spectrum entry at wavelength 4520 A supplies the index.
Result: 7.374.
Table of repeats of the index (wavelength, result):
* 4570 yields 5.42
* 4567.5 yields 7.458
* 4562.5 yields 6.164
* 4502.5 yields 6.529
